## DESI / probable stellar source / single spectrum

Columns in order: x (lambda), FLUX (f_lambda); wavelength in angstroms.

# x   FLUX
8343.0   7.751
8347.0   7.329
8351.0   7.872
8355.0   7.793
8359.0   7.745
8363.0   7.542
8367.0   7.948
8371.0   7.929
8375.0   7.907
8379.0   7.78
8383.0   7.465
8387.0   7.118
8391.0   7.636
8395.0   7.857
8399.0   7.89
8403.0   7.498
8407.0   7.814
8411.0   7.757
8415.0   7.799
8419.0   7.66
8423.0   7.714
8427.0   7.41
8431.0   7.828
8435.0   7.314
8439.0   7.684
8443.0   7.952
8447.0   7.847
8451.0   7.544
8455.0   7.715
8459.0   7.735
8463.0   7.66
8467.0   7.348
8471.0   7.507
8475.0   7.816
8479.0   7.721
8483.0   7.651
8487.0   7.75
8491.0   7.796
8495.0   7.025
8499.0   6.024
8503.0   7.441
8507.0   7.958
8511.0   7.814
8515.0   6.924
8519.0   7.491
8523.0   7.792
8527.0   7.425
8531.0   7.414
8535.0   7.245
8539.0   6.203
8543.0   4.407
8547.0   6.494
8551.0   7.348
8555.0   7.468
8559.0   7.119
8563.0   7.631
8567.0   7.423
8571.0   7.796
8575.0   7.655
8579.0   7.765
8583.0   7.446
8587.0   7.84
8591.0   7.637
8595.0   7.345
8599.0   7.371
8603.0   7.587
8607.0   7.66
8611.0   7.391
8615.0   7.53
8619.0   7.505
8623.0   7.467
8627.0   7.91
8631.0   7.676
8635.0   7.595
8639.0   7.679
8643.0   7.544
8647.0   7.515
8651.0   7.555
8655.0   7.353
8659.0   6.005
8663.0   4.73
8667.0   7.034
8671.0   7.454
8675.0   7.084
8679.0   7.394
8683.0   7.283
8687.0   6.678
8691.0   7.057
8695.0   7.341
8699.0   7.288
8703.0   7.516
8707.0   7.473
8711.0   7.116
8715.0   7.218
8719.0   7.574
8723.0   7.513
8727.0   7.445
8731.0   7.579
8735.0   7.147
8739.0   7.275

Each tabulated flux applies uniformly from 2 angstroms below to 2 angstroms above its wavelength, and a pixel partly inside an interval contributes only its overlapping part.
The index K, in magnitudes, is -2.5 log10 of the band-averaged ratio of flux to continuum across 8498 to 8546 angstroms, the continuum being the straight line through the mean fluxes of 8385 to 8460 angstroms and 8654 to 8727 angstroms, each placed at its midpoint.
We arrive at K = 0.06 mag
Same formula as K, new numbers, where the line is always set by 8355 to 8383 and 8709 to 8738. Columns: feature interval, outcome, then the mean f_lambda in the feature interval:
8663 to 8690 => 0.068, 6.97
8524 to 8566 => 0.100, 6.91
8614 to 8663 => 0.020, 7.33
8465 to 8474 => 0.028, 7.47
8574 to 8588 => -0.019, 7.67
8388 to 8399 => 0.005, 7.72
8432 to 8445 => 0.005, 7.66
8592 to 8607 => 0.005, 7.48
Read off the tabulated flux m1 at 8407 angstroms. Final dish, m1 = 7.814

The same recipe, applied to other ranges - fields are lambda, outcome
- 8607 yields 7.66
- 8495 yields 7.025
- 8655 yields 7.353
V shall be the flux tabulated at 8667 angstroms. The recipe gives 7.034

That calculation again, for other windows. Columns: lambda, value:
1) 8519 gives 7.491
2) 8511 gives 7.814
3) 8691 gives 7.057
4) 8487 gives 7.75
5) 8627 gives 7.91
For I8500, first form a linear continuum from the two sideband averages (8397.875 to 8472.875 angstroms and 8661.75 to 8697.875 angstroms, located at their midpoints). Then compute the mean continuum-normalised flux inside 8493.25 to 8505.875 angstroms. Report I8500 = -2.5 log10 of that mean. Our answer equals 0.09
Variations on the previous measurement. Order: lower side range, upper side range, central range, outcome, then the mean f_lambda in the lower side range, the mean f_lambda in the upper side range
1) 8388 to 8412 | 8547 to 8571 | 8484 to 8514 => 0.01 mag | 7.72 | 7.36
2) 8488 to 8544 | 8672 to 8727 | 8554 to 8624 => -0.05 mag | 7.13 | 7.28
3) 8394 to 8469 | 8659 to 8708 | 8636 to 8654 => -0.07 mag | 7.68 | 6.98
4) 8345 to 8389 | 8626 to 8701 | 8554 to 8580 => -0.03 mag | 7.68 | 7.16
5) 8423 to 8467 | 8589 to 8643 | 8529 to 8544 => 0.18 mag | 7.66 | 7.56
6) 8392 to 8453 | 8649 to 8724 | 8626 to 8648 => -0.07 mag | 7.7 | 7.08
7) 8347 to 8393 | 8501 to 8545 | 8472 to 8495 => -0.06 mag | 7.69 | 7.1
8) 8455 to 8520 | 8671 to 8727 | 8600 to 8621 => -0.02 mag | 7.49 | 7.28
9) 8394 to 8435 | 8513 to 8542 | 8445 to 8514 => -0.03 mag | 7.7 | 7.12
